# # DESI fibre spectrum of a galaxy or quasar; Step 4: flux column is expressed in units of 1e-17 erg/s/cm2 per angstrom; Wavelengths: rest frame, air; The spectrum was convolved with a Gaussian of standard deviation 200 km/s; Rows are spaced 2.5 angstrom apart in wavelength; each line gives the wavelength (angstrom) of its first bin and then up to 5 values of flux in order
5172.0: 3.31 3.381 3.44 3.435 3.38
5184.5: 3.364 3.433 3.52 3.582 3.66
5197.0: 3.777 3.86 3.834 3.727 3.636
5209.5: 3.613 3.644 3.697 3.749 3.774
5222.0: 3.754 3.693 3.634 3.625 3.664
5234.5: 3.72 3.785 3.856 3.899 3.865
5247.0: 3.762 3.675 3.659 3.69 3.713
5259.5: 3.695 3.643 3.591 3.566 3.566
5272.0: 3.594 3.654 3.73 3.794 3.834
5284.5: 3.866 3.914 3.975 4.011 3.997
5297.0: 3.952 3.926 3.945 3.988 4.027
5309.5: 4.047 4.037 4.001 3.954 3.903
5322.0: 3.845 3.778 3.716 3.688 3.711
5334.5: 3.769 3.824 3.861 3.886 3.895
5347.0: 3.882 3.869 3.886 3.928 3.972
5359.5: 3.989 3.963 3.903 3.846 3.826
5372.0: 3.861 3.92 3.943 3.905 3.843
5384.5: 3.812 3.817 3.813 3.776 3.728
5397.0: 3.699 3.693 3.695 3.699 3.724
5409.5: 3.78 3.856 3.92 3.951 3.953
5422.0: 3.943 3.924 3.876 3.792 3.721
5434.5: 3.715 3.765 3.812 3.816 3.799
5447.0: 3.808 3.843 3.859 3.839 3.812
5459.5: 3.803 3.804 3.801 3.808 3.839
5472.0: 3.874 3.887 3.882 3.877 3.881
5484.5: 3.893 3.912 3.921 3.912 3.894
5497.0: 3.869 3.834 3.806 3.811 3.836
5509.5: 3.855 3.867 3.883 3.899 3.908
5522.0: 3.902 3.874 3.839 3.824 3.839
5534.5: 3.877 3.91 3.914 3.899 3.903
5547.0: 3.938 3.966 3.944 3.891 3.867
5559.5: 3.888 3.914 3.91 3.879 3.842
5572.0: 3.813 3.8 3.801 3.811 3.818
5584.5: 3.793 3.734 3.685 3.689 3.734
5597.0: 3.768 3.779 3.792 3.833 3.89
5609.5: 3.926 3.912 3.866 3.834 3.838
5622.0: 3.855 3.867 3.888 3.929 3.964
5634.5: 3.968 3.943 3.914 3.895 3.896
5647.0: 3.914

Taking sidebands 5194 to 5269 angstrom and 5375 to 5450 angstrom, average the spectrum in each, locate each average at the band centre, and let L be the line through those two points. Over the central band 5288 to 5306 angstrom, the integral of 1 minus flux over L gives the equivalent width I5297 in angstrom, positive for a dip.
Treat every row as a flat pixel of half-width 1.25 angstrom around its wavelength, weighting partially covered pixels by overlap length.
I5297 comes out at -1.1 angstrom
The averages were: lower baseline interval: 3.71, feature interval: 3.97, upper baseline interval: 3.81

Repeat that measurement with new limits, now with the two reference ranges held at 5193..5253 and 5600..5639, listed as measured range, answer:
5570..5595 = 0.6 angstrom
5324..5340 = 0.1 angstrom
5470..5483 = -0.2 angstrom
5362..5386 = -0.6 angstrom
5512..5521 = -0.1 angstrom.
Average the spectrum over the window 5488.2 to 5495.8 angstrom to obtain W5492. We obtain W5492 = 3.91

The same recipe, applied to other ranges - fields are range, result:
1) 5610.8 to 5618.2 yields 3.87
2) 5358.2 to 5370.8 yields 3.91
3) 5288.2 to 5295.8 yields 3.99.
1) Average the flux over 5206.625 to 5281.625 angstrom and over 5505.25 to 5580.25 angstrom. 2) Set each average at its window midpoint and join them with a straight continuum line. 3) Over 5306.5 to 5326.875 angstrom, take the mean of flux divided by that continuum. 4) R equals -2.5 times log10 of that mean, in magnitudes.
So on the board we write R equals -0.05 mag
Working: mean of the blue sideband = 3.7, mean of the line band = 3.93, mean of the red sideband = 3.88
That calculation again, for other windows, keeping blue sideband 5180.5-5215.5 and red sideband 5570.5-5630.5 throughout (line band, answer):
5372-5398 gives -0.03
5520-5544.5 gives -0.03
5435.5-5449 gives -0.02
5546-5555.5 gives -0.04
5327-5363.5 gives -0.05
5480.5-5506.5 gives -0.03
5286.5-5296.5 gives -0.09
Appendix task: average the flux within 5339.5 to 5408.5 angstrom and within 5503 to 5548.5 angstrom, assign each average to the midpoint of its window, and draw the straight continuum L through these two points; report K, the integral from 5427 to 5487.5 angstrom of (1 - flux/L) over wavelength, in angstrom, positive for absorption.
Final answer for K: 0.5 angstrom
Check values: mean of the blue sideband 3.84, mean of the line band 3.83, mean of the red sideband 3.88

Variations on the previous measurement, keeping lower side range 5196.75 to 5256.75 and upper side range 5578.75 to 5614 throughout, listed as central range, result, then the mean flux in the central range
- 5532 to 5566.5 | -1.06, 3.91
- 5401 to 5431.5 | -0.61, 3.84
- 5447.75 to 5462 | -0.21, 3.83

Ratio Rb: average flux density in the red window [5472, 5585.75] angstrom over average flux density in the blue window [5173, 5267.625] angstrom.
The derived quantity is 1.1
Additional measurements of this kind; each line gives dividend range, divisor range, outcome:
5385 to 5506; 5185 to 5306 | 1.02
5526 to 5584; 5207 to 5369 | 1.02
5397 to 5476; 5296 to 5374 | 0.98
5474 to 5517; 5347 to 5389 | 1.00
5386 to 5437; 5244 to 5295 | 1.01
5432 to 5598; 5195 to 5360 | 1.01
